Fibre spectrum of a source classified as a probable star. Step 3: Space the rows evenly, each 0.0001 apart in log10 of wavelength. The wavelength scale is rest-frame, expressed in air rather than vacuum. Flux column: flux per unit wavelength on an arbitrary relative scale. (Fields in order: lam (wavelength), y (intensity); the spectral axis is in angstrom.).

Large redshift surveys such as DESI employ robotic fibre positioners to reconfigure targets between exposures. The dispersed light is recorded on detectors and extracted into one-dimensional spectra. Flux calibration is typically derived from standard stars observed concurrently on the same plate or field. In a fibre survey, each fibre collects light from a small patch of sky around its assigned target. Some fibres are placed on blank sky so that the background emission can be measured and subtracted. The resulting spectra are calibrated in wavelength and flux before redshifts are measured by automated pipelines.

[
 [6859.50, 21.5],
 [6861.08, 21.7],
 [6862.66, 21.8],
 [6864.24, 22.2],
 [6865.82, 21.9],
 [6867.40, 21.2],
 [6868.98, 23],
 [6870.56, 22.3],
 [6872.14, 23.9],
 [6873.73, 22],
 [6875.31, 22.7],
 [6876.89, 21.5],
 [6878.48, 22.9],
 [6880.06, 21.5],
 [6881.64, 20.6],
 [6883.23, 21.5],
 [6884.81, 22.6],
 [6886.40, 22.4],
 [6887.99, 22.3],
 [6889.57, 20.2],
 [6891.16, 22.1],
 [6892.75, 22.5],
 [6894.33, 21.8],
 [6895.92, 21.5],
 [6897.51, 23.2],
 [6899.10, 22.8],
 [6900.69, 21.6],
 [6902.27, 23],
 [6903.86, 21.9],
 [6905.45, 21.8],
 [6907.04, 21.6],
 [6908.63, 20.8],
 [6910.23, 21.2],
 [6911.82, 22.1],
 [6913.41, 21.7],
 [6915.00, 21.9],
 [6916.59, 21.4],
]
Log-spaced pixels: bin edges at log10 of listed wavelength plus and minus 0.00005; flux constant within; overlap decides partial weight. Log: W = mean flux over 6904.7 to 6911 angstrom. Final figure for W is 21.3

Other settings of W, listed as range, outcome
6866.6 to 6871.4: 22.2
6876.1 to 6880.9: 22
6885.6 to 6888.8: 22.3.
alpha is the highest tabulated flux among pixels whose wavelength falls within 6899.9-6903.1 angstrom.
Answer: 23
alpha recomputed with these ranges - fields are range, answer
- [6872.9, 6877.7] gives 22.7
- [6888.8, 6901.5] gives 23.2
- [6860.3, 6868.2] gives 22.2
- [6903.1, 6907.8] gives 21.9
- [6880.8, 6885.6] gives 22.6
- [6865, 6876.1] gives 23.9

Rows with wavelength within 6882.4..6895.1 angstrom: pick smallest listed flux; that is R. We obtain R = 20.2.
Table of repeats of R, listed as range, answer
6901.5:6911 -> 20.8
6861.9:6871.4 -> 21.2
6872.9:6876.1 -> 22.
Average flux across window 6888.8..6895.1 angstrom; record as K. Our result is 21.7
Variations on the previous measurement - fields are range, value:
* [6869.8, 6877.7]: 22.5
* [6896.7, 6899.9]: 23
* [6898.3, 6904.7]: 22.3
